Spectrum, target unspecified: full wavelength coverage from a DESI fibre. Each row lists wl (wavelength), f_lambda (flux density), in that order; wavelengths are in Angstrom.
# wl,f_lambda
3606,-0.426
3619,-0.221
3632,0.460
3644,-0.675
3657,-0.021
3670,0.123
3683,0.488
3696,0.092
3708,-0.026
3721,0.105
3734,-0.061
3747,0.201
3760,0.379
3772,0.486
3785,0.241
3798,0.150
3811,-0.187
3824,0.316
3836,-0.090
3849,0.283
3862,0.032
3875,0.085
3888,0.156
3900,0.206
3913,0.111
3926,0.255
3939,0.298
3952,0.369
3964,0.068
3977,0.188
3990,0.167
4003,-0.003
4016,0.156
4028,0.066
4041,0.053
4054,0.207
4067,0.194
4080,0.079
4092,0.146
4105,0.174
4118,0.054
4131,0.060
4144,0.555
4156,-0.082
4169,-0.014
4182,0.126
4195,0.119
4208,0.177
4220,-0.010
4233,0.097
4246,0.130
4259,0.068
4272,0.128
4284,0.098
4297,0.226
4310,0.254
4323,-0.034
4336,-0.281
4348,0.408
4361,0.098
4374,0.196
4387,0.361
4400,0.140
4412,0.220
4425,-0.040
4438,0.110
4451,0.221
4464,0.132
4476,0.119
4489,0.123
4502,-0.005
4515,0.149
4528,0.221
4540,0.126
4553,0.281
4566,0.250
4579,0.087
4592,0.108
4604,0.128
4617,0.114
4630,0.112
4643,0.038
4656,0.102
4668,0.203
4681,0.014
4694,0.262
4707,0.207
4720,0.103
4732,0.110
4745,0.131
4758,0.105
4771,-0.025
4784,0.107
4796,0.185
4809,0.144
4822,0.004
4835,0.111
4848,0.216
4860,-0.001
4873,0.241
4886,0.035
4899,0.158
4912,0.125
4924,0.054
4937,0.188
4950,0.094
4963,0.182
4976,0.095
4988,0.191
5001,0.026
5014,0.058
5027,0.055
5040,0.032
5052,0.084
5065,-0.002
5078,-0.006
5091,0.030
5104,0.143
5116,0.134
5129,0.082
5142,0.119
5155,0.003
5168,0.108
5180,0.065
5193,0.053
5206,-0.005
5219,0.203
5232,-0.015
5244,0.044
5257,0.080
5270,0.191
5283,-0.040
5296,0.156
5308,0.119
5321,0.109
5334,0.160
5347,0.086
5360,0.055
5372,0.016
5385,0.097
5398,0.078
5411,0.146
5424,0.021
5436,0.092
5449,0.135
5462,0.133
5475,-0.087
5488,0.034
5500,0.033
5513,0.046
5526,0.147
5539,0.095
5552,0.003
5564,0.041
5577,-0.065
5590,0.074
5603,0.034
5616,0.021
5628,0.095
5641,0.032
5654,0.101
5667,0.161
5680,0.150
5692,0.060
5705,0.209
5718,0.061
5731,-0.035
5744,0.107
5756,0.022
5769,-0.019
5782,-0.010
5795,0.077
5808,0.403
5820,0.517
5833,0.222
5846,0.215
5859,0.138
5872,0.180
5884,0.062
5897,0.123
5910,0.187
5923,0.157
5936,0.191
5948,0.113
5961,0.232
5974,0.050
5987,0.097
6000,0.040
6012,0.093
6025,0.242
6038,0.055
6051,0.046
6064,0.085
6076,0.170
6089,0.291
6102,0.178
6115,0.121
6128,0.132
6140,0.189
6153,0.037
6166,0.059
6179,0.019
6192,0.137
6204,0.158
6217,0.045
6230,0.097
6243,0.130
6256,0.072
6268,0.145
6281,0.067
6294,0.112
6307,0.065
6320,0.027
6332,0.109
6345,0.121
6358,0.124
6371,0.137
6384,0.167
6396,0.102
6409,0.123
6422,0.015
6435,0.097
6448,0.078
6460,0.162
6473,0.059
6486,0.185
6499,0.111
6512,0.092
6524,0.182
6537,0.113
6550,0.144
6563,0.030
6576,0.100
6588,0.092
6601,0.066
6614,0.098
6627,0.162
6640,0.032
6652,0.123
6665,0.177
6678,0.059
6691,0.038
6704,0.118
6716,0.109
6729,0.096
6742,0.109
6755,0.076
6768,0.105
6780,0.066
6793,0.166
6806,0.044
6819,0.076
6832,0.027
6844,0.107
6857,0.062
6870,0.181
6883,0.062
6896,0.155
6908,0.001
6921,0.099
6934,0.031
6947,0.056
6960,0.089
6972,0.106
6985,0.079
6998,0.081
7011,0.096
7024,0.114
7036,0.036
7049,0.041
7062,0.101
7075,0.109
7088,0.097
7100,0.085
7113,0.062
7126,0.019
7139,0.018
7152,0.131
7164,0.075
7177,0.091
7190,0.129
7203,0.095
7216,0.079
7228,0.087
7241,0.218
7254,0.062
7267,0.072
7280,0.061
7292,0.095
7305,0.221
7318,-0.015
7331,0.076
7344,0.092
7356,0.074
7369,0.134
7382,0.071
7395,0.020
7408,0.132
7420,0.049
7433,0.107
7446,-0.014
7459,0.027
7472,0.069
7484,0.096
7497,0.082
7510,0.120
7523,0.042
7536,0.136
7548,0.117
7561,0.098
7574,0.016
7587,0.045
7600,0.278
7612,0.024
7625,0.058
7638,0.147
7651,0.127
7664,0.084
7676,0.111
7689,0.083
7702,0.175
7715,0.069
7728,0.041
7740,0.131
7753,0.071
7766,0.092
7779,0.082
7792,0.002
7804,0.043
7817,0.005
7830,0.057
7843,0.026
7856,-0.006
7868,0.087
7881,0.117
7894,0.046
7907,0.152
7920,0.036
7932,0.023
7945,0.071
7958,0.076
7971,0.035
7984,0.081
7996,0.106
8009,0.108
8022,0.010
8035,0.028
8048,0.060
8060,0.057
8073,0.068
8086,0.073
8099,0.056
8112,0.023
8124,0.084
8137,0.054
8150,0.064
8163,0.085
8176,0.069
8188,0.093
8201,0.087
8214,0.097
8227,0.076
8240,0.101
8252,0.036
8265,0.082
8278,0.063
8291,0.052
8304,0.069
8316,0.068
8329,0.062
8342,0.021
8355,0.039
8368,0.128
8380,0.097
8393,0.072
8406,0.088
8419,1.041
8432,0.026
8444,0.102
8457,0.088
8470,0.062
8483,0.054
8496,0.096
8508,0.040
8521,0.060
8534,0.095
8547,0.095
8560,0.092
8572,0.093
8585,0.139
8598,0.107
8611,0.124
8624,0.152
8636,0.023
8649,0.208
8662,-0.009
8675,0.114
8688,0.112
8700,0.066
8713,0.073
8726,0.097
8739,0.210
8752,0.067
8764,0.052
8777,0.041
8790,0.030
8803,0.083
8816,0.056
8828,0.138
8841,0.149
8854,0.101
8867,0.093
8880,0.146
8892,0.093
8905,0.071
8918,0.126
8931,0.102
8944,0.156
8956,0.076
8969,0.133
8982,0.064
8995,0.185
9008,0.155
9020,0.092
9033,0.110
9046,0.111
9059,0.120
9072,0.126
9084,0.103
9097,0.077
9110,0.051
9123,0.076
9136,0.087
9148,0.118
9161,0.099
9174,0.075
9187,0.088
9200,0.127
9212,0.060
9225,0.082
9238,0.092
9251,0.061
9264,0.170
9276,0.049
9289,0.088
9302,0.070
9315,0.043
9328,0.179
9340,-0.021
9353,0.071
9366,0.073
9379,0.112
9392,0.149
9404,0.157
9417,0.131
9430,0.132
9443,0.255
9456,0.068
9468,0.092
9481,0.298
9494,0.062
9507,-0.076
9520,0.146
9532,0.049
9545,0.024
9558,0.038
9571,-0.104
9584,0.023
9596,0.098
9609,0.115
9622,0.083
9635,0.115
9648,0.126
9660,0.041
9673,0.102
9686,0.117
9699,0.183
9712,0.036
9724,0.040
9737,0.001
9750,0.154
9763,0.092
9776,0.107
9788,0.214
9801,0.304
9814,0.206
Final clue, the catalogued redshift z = 1.258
